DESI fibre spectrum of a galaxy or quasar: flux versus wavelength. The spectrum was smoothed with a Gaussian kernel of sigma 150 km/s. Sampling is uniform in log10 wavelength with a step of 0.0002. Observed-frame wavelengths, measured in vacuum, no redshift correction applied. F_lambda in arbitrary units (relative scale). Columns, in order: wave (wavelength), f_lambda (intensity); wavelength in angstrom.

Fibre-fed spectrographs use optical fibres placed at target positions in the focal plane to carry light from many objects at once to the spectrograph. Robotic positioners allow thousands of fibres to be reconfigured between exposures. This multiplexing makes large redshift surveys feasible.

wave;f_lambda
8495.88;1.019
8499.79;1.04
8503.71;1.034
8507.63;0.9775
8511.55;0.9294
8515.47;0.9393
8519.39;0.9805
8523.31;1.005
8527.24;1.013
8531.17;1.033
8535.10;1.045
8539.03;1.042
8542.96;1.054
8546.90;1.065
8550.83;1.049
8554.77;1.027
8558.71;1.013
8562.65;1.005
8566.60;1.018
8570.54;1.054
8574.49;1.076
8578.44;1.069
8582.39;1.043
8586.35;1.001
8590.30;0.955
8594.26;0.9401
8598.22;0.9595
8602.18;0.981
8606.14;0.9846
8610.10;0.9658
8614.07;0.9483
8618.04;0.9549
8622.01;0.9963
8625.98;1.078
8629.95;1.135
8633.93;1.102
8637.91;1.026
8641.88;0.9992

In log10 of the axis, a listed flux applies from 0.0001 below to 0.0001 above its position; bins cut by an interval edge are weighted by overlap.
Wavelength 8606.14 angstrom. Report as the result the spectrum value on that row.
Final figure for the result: 0.9846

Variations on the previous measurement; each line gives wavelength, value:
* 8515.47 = 0.9393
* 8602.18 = 0.981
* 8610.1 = 0.9658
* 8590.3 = 0.955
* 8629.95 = 1.135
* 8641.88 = 0.9992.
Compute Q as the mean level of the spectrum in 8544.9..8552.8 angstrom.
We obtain 1.06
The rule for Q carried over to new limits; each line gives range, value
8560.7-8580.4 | 1.04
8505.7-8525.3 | 0.966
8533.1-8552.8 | 1.05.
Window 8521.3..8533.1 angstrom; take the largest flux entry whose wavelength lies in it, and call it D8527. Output 1.033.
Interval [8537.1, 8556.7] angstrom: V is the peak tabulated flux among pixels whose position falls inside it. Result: 1.065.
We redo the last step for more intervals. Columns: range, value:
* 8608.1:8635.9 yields 1.135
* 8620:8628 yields 1.078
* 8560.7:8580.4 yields 1.076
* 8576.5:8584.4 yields 1.069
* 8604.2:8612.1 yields 0.9846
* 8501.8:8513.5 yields 1.034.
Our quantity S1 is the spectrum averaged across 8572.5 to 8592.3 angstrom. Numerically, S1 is 1.03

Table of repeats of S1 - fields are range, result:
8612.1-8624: 0.967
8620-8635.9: 1.08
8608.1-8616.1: 0.957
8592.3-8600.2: 0.95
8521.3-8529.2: 1.01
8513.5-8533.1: 0.994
